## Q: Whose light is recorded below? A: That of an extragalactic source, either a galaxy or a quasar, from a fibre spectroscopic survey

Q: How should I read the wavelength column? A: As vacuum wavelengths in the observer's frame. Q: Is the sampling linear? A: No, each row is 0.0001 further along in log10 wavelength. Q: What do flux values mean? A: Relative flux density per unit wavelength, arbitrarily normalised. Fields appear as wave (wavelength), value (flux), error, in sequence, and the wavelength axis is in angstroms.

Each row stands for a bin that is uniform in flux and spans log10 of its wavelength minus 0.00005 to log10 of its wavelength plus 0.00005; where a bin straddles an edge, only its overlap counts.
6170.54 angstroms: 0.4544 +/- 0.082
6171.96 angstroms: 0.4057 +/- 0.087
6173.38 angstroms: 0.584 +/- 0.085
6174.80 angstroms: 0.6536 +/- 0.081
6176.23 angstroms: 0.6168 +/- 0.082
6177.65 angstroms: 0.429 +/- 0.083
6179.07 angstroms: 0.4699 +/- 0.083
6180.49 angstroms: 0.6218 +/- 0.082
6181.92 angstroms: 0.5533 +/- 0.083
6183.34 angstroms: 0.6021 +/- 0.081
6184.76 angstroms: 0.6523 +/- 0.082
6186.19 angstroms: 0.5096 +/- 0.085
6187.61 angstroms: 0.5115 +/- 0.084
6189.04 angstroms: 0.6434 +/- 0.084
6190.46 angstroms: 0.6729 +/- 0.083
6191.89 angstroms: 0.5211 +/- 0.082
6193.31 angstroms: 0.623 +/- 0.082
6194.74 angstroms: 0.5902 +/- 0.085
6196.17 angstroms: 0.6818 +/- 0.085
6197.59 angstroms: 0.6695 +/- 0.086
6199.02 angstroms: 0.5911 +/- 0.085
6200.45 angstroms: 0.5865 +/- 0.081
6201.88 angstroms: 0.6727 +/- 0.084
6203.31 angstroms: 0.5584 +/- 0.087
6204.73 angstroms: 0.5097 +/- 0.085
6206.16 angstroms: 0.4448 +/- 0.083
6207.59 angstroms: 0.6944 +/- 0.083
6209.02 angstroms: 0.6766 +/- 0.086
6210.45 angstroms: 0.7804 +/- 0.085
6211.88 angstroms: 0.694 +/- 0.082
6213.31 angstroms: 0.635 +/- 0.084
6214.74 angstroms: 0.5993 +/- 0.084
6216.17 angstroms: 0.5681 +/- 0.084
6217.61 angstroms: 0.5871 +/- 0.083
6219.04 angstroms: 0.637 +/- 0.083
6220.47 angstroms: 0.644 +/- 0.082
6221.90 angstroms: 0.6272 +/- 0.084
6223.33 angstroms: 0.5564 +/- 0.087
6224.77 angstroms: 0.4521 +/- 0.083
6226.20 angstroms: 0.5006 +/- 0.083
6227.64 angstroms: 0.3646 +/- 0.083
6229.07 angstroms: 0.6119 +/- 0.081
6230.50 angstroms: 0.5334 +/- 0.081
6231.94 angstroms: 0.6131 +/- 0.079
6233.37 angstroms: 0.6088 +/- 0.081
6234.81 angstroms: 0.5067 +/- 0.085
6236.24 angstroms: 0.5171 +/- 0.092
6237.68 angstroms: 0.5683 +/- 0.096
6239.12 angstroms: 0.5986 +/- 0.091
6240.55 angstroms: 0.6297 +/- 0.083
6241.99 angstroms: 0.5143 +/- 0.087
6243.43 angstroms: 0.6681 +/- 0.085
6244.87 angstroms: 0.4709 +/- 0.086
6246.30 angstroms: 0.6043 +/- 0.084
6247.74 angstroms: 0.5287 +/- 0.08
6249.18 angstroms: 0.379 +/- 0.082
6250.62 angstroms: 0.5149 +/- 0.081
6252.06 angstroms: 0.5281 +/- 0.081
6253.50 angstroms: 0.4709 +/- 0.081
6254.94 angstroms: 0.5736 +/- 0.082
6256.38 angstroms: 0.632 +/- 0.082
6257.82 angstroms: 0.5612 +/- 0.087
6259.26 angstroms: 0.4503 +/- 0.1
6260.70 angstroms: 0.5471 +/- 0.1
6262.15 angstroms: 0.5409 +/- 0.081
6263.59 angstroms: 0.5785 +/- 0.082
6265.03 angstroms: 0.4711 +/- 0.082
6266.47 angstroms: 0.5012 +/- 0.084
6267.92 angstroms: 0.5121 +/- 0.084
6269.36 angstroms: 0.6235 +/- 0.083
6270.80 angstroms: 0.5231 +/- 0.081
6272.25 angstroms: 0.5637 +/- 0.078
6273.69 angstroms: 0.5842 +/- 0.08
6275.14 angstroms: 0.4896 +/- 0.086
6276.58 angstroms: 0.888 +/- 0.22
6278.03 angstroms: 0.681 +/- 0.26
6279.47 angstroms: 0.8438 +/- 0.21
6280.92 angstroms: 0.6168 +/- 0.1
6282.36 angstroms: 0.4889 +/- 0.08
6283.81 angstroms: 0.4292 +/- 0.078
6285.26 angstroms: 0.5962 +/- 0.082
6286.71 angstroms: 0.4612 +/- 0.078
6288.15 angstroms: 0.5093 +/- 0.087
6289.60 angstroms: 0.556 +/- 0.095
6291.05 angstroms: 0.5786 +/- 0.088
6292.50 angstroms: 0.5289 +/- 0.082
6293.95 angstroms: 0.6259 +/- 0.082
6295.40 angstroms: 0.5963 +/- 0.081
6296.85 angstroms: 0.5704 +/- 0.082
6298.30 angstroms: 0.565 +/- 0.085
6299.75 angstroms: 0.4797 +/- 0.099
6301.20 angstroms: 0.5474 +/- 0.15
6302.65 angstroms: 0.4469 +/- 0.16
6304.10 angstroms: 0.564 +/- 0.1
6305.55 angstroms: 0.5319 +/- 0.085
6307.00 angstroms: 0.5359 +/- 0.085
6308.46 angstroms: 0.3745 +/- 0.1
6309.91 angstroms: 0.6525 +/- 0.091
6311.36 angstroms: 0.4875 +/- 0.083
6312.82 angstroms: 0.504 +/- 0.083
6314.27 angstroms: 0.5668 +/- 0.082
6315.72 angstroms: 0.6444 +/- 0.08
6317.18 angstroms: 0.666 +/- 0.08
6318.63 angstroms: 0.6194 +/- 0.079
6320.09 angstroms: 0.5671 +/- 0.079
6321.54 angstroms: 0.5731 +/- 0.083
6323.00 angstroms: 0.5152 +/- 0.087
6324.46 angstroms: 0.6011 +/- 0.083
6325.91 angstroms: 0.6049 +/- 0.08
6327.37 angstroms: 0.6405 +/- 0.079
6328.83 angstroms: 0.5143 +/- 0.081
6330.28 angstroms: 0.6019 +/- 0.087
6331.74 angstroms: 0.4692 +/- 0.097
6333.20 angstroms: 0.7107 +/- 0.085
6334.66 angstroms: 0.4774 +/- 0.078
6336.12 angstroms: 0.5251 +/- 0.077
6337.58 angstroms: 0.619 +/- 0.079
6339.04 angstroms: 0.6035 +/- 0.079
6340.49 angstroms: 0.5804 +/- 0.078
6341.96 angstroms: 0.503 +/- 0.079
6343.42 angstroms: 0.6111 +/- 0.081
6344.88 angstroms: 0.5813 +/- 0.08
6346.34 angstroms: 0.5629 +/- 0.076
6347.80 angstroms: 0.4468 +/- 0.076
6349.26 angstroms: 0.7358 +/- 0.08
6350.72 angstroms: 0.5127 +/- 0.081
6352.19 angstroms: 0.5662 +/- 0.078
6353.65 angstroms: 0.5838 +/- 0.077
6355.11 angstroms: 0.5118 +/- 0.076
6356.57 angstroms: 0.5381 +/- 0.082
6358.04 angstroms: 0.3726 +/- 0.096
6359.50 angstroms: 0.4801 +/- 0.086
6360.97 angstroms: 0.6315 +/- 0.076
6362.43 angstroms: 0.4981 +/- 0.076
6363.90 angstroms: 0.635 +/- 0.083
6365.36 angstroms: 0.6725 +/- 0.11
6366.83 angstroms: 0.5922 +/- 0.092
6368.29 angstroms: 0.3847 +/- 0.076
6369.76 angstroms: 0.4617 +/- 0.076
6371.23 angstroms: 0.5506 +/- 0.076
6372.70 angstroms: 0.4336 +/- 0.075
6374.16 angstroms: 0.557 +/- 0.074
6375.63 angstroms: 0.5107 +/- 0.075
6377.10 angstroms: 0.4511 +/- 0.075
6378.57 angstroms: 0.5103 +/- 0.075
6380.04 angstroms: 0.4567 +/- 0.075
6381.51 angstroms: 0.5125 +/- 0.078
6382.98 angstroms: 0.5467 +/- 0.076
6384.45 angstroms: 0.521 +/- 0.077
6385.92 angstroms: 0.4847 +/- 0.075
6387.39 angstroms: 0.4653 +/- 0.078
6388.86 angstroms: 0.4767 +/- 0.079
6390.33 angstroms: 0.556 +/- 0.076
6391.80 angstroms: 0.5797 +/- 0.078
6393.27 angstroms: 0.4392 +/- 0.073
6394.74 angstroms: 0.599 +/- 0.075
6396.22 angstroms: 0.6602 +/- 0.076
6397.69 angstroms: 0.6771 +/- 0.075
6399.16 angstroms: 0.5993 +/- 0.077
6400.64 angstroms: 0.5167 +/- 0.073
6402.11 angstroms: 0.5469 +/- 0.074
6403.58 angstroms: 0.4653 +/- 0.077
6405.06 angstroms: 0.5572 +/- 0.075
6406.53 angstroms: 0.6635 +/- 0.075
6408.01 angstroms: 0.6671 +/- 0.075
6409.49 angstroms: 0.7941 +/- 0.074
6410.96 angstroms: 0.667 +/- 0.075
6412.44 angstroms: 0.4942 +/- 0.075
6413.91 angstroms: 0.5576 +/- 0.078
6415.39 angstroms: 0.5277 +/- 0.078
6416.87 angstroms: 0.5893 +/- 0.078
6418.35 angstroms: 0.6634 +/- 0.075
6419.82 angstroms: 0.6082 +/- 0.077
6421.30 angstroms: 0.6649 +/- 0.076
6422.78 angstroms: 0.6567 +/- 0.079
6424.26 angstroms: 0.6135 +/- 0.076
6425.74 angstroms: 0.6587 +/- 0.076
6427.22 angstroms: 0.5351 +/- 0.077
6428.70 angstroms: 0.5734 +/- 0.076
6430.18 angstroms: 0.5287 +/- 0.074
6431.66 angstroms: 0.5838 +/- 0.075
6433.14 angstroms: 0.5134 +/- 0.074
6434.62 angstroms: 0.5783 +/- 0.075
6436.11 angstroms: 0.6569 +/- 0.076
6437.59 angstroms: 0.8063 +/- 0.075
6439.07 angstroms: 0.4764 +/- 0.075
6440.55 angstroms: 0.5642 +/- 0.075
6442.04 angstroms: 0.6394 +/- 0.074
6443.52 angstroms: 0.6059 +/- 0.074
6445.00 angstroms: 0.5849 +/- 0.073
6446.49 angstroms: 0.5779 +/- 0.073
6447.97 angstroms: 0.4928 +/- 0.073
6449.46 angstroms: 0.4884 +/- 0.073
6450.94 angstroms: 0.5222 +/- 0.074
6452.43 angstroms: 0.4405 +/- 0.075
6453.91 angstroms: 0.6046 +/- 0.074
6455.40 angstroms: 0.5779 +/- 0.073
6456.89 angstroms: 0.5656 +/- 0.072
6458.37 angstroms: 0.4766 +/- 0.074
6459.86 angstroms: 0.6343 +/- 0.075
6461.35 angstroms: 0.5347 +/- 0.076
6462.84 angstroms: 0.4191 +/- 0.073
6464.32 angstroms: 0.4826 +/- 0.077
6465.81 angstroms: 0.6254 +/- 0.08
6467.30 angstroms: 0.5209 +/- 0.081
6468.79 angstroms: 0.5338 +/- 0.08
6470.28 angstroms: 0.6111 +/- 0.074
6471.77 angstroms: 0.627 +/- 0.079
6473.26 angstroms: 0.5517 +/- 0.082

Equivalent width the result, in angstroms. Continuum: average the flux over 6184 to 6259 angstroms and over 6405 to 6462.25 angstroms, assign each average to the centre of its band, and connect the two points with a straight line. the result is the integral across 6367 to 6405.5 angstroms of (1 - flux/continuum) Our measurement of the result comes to 4.3 angstroms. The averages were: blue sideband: 0.578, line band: 0.521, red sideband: 0.588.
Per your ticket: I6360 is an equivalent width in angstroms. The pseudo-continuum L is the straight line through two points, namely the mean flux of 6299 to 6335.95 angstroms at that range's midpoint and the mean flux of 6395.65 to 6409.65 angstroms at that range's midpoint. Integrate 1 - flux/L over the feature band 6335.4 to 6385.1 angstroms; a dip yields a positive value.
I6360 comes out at 3.73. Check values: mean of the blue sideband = 0.555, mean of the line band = 0.537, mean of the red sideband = 0.607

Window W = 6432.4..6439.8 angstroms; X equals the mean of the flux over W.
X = 0.606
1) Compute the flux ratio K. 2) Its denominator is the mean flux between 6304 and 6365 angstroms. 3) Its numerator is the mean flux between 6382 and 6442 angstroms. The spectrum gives 1.0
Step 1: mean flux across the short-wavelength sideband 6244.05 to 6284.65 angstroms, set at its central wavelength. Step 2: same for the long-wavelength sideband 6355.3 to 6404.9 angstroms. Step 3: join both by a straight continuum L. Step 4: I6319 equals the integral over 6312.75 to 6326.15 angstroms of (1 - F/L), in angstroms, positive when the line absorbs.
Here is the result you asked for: -1.2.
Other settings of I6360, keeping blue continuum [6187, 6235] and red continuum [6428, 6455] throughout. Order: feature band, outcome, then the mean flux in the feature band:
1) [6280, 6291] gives 1.0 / 0.531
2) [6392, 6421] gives -1.1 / 0.595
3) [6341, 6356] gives 0.5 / 0.562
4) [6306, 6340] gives 0.8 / 0.568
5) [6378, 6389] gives 1.5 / 0.498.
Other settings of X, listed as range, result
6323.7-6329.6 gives 0.59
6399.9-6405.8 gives 0.522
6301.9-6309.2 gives 0.491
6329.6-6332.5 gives 0.535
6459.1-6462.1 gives 0.582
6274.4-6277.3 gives 0.688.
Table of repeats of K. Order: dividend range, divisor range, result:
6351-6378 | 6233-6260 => 0.96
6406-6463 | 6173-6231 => 1.00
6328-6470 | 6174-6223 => 0.93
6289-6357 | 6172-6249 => 0.97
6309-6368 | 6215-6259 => 1.03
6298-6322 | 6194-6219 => 0.88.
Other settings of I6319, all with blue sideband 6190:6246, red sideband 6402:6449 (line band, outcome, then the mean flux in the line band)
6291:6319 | 1.9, 0.553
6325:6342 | 0.6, 0.574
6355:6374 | 2.3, 0.522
